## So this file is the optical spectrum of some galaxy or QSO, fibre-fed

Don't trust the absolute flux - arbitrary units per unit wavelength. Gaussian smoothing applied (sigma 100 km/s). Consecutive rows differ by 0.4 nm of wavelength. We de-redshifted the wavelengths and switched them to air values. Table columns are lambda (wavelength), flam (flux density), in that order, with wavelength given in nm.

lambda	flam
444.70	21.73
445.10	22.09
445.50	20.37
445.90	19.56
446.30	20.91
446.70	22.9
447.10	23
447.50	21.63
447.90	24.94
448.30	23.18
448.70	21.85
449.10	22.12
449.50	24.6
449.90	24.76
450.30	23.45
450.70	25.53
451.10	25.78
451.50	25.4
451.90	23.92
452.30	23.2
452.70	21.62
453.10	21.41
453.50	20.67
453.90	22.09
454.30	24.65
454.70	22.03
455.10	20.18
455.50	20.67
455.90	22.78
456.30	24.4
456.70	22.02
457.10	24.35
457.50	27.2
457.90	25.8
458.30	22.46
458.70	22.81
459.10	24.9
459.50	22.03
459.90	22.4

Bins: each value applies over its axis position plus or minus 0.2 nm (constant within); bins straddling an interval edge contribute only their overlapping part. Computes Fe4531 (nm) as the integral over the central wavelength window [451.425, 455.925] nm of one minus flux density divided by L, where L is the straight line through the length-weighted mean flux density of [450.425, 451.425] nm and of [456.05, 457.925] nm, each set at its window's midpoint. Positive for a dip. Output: 0.501 nm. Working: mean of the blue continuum 25.5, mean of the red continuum 24.6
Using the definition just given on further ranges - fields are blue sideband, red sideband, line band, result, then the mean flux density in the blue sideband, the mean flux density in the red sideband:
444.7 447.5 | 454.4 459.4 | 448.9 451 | -0.19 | 21.5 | 23.3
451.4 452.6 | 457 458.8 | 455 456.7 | 0.16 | 23.9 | 24.6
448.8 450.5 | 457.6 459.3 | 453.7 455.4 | 0.13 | 23.6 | 24.2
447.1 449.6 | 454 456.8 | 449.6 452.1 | -0.22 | 23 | 22.4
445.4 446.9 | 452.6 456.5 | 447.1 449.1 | -0.15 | 21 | 22.1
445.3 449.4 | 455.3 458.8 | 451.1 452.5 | -0.10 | 22.1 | 23.6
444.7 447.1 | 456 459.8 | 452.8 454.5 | 0.06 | 21.4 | 23.9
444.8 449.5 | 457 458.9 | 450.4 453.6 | -0.04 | 22.2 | 24.5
